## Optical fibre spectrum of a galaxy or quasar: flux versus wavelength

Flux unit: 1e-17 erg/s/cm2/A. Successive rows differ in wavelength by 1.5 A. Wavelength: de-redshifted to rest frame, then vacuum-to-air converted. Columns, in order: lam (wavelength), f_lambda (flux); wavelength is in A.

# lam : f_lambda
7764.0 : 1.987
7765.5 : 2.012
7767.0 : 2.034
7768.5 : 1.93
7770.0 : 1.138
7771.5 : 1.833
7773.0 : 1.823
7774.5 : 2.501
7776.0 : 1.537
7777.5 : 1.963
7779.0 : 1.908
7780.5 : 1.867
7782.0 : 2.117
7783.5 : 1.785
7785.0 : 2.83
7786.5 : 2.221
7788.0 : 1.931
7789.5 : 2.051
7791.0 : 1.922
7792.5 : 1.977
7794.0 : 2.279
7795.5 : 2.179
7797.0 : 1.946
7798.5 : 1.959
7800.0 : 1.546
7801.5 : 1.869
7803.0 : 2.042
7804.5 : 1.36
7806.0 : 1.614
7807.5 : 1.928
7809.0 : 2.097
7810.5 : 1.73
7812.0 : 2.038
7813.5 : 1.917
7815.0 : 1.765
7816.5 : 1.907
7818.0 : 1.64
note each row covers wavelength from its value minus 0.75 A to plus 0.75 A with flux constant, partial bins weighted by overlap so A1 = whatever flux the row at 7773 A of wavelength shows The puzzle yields 1.823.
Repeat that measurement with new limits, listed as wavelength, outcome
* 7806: 1.614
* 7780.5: 1.867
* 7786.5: 2.221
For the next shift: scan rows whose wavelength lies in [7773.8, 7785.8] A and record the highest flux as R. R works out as 2.83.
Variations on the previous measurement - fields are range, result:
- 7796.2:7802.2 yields 1.959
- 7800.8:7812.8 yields 2.097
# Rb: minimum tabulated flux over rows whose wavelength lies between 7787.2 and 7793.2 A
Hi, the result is 1.922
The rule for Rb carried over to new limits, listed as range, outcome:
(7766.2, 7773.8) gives 1.138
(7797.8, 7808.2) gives 1.36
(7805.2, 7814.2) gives 1.614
